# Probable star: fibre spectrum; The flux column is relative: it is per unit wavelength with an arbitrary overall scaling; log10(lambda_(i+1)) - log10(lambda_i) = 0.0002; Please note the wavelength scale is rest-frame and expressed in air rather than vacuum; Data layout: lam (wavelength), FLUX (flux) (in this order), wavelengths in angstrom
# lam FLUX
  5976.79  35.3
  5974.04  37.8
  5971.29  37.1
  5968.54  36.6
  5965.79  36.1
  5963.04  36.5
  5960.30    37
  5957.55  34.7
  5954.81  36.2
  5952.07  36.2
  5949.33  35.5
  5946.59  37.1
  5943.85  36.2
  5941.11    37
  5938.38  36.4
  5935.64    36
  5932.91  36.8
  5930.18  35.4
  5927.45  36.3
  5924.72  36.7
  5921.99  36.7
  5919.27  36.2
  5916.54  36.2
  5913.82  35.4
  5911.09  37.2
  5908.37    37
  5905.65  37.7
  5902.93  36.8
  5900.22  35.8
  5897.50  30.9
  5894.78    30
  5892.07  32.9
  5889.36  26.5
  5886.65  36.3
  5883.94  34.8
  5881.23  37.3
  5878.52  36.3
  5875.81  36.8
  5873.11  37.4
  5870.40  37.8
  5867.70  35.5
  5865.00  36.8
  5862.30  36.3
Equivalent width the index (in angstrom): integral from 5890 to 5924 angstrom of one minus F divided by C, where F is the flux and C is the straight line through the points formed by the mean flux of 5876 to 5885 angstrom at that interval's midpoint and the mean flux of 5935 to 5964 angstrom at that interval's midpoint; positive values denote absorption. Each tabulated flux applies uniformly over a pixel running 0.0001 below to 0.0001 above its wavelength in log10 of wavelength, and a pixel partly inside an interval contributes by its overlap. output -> 1.09 angstrom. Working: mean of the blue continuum 36.2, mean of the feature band 35.1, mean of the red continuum 36.3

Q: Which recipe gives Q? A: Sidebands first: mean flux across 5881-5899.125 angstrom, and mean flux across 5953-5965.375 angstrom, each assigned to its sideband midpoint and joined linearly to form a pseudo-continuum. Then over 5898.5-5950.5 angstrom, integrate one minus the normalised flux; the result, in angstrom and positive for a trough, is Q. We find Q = -3.3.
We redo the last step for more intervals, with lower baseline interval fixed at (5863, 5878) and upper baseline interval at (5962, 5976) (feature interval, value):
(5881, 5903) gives 2.2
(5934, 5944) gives 0.1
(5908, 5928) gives 0.2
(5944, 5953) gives 0.1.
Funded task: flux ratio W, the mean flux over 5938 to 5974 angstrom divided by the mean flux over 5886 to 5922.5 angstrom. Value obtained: 1.05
